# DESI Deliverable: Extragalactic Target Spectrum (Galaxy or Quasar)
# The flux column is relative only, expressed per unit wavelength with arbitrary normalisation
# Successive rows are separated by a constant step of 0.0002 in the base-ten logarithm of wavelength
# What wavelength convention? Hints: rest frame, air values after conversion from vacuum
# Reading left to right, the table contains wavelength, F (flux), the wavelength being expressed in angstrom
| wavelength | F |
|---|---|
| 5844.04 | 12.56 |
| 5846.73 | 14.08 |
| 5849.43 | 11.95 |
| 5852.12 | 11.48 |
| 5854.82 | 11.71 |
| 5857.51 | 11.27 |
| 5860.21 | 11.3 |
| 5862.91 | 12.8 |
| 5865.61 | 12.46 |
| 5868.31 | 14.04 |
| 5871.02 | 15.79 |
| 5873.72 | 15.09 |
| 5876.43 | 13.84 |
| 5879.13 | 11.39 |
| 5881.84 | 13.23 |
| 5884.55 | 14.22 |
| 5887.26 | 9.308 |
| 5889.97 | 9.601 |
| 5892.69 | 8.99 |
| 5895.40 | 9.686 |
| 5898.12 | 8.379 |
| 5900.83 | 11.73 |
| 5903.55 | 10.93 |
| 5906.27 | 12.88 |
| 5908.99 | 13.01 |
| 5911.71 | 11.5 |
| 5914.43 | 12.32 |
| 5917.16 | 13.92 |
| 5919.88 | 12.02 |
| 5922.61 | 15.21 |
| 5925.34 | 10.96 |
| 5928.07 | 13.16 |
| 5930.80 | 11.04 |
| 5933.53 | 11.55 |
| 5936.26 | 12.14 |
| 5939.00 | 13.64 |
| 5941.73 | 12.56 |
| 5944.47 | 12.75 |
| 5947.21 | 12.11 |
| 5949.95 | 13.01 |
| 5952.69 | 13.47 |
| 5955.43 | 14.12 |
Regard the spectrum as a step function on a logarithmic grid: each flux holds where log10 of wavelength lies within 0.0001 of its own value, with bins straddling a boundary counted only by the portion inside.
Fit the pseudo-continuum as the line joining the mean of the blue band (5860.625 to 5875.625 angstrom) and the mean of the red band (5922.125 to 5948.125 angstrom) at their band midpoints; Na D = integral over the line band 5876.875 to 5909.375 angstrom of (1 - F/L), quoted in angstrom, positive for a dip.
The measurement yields 5.3 angstrom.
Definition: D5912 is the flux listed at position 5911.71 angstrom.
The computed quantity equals 11.5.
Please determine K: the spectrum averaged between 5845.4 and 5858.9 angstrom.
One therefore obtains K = 12.1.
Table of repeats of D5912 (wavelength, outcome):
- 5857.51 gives 11.27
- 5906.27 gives 12.88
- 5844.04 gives 12.56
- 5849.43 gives 11.95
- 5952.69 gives 13.47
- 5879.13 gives 11.39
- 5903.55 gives 10.93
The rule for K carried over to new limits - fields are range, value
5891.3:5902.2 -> 9.7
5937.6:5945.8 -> 13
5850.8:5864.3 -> 11.7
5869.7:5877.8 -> 14.9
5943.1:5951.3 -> 12.6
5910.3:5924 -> 13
